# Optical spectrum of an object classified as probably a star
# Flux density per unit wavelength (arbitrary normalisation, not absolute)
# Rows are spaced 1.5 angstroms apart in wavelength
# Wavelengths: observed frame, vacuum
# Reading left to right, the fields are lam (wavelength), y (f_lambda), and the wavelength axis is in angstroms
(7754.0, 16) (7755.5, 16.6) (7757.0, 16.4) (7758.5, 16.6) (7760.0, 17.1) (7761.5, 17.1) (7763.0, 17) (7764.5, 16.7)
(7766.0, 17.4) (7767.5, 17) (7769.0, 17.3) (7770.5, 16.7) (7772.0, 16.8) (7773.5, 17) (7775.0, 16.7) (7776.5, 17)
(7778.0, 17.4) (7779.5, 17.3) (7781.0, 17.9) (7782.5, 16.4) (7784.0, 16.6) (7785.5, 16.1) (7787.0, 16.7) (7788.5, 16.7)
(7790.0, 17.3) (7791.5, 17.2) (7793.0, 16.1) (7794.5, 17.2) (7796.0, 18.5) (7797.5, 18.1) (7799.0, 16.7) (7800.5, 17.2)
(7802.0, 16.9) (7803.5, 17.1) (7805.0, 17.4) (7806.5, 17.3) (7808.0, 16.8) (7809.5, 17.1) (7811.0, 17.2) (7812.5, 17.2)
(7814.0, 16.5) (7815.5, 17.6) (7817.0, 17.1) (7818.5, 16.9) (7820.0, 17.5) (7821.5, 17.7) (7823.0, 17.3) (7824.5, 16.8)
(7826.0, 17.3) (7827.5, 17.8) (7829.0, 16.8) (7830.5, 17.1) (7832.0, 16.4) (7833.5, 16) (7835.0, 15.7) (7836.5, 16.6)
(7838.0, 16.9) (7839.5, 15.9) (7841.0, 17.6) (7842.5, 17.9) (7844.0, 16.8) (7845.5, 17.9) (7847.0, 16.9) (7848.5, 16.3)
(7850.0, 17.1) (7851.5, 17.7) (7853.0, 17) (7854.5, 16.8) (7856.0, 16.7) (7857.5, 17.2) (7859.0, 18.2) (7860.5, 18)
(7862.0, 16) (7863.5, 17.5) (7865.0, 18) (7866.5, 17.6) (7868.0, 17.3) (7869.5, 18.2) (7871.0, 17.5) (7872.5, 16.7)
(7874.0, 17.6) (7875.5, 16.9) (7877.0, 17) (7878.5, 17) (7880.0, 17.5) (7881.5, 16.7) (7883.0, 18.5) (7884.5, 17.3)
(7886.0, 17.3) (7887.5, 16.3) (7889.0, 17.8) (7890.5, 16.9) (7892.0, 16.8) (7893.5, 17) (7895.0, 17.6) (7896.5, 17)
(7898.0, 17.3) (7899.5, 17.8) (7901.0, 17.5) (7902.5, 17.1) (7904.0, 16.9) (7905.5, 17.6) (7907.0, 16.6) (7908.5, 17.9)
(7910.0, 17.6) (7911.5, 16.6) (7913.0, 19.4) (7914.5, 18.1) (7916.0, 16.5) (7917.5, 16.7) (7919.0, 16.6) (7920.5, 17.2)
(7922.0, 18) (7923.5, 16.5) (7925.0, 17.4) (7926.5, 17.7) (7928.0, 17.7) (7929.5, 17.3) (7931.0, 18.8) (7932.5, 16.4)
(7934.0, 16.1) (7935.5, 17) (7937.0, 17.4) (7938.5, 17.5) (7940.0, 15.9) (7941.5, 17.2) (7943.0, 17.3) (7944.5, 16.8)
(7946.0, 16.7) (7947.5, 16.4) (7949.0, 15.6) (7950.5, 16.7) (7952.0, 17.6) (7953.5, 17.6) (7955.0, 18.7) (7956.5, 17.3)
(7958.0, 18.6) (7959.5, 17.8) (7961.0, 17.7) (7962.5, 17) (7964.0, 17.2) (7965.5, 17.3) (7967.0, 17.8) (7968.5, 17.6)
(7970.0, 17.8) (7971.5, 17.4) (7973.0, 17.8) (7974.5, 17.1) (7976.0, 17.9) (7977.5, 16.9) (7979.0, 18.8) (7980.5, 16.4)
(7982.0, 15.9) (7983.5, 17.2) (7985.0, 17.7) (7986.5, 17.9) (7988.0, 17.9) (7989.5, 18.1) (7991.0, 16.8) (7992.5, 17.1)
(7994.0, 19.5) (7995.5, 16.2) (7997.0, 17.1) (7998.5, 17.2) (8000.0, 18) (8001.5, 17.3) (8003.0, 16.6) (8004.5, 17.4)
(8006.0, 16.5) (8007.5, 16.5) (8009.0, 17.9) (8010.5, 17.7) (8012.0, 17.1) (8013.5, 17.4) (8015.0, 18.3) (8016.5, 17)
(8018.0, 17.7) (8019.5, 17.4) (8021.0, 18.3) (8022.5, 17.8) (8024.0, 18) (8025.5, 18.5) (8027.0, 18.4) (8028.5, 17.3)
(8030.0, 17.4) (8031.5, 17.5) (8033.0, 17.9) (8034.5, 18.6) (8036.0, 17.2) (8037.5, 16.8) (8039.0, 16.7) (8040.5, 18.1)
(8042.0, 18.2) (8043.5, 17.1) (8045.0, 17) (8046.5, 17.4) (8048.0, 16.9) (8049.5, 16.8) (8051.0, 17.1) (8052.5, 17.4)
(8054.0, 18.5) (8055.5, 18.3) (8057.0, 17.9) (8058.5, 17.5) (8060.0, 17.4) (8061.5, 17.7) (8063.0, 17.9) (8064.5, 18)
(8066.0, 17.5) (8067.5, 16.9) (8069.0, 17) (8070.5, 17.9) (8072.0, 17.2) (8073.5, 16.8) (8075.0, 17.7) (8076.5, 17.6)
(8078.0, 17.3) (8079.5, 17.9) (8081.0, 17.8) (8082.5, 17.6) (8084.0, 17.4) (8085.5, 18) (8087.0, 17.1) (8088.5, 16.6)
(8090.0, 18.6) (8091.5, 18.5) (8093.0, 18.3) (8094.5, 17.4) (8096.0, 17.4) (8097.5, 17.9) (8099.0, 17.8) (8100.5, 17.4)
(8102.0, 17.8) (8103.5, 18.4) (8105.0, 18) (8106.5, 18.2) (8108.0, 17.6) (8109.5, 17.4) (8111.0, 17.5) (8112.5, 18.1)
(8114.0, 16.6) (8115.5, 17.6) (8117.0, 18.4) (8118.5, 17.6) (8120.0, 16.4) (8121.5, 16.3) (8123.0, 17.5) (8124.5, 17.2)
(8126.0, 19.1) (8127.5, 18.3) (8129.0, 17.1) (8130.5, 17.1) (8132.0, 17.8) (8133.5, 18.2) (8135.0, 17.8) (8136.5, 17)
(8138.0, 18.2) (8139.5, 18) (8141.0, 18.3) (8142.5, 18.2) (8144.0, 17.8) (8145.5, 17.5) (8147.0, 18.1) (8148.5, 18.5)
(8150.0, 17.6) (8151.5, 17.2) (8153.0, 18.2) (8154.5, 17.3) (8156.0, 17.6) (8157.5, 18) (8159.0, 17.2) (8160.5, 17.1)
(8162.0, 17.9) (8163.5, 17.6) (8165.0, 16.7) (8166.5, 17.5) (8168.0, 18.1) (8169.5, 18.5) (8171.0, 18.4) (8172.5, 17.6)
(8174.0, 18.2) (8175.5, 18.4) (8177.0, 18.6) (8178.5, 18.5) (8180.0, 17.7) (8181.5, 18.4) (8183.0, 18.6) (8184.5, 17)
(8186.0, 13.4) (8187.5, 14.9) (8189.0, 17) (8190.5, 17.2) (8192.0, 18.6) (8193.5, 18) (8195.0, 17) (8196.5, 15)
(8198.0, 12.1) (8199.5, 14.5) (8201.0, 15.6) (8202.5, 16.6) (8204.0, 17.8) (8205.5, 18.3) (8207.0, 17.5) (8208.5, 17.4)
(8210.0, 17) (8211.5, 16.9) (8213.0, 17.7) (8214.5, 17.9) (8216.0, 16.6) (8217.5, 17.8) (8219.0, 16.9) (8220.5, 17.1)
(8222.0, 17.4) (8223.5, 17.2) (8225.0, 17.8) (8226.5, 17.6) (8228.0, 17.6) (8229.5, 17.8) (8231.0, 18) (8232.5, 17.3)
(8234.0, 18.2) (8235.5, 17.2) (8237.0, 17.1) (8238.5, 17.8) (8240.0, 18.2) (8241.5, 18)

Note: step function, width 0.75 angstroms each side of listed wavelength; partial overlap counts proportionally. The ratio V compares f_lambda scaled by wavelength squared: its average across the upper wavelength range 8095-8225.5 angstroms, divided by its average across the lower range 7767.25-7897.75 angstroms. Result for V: 1.1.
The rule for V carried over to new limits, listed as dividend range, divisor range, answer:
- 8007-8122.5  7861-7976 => 1.05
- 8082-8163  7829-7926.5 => 1.09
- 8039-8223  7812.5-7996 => 1.07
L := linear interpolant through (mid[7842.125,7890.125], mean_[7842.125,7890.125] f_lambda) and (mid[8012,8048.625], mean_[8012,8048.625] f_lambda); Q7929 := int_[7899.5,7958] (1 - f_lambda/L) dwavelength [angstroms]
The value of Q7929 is 0.6 angstroms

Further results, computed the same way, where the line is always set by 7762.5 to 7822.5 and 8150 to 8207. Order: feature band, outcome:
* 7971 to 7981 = -0.2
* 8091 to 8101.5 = -0.4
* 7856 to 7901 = -0.5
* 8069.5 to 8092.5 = -0.6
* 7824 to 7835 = 0.2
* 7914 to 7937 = -0.1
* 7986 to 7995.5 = -0.3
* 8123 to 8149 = -1.0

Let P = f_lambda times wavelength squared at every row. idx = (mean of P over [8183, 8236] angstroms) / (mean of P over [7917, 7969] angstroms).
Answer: 1.05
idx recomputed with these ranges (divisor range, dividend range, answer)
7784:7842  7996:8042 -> 1.09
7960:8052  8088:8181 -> 1.05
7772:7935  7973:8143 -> 1.08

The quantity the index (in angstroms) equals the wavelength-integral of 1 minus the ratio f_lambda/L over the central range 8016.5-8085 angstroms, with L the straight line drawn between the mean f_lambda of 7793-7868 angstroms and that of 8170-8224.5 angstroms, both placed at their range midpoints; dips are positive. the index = -1.9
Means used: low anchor 17.1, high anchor 17.1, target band 17.6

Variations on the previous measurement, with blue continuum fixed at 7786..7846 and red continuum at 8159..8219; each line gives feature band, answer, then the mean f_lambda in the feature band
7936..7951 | 0.30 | 16.8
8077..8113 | -1.27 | 17.7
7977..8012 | -0.44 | 17.3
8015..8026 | -0.46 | 17.8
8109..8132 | -0.46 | 17.5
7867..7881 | -0.18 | 17.3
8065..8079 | -0.17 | 17.3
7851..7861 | -0.16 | 17.3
